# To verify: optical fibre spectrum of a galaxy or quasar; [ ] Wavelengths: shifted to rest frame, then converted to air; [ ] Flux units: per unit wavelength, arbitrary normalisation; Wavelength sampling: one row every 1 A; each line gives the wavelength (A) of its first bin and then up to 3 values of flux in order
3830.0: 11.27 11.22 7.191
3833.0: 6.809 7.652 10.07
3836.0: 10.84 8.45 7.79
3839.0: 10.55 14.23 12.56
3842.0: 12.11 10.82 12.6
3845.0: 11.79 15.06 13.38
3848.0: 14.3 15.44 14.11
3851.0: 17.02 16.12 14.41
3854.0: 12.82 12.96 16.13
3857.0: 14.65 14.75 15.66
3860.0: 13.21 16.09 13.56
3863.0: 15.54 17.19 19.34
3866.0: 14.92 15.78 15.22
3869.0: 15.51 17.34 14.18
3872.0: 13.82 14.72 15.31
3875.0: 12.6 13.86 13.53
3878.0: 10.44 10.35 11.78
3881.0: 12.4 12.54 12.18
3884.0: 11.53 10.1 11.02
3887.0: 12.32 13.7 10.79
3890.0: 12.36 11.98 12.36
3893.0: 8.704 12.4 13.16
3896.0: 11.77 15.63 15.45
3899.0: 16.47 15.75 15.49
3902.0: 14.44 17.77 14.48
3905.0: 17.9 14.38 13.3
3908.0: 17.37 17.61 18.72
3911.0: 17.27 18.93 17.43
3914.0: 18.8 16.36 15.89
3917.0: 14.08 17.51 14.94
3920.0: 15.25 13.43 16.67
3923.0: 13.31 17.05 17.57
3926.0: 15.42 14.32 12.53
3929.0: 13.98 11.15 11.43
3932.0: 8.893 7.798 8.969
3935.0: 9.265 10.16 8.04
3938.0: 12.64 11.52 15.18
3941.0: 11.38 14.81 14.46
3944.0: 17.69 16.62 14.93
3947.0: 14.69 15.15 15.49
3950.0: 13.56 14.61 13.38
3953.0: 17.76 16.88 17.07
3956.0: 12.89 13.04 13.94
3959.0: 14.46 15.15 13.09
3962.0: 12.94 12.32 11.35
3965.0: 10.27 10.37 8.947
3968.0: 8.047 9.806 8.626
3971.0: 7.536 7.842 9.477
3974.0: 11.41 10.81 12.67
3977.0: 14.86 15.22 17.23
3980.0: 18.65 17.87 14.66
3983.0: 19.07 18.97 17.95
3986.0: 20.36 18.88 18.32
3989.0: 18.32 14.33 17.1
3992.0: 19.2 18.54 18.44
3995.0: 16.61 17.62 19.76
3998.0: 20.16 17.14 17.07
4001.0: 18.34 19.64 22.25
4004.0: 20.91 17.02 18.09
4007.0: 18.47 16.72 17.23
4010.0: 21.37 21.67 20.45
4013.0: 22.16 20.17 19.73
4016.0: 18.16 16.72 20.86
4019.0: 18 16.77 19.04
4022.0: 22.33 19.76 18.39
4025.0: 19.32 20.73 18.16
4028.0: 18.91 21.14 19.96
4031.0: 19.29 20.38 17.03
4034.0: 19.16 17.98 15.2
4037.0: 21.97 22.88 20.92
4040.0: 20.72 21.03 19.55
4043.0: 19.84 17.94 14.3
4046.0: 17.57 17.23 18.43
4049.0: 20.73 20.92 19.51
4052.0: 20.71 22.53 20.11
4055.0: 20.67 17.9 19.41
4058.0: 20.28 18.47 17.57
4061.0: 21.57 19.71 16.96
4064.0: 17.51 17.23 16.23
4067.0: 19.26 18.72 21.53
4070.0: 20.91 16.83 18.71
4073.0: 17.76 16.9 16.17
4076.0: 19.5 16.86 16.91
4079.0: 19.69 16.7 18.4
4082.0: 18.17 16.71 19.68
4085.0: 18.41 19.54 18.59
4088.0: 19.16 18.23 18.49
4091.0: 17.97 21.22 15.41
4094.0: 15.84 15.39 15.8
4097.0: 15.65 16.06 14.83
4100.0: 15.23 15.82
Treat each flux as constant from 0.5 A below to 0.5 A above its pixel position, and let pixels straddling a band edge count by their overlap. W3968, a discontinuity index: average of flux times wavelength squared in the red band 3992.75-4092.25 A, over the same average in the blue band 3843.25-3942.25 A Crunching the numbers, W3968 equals 1.46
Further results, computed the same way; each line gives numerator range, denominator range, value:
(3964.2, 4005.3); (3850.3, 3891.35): 1.19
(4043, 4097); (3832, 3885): 1.54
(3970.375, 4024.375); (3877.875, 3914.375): 1.32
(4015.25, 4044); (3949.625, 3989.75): 1.43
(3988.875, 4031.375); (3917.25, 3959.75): 1.42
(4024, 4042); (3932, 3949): 1.62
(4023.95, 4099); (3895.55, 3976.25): 1.44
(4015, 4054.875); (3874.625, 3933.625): 1.48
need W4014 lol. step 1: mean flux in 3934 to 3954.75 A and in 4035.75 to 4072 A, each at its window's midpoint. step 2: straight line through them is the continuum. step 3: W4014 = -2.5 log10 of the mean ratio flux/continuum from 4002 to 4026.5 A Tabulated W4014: -0.13 mag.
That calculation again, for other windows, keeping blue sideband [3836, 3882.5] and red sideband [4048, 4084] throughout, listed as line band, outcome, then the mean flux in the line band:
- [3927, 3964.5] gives 0.20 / 13.2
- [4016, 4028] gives -0.08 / 19.1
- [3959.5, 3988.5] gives 0.22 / 13.5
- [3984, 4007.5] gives -0.08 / 18.5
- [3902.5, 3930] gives -0.05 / 15.9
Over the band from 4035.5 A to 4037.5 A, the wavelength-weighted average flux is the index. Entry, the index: 18.6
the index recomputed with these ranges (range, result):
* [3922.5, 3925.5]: 16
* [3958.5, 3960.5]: 14.8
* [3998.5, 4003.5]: 18.9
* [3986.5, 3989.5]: 18.5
